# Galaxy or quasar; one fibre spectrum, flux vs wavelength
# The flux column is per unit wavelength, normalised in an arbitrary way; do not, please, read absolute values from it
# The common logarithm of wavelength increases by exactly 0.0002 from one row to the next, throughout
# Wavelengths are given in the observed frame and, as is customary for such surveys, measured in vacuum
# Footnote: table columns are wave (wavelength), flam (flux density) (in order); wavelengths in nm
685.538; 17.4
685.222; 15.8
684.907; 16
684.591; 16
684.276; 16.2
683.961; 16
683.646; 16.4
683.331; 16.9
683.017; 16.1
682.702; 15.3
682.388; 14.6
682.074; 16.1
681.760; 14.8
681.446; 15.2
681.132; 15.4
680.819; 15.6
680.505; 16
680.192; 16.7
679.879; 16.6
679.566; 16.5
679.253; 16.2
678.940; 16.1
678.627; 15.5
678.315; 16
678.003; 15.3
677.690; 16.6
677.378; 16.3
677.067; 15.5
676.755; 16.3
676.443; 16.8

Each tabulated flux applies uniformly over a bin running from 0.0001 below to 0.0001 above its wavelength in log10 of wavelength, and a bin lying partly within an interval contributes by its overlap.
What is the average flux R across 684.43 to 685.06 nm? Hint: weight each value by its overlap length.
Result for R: 16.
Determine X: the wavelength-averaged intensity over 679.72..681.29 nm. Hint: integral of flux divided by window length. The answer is 16.1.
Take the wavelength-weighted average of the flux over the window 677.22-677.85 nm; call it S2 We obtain 16.4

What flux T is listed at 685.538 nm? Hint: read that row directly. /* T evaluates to 17.4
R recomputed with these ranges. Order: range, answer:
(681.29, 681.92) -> 15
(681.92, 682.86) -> 15.3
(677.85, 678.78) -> 15.6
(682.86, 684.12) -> 16.4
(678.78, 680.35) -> 16.4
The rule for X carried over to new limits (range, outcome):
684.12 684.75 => 16.1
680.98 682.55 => 15.2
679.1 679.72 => 16.3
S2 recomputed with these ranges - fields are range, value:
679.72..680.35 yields 16.7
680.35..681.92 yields 15.4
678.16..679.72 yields 16.1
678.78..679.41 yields 16.1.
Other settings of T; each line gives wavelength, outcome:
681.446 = 15.2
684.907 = 16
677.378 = 16.3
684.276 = 16.2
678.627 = 15.5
